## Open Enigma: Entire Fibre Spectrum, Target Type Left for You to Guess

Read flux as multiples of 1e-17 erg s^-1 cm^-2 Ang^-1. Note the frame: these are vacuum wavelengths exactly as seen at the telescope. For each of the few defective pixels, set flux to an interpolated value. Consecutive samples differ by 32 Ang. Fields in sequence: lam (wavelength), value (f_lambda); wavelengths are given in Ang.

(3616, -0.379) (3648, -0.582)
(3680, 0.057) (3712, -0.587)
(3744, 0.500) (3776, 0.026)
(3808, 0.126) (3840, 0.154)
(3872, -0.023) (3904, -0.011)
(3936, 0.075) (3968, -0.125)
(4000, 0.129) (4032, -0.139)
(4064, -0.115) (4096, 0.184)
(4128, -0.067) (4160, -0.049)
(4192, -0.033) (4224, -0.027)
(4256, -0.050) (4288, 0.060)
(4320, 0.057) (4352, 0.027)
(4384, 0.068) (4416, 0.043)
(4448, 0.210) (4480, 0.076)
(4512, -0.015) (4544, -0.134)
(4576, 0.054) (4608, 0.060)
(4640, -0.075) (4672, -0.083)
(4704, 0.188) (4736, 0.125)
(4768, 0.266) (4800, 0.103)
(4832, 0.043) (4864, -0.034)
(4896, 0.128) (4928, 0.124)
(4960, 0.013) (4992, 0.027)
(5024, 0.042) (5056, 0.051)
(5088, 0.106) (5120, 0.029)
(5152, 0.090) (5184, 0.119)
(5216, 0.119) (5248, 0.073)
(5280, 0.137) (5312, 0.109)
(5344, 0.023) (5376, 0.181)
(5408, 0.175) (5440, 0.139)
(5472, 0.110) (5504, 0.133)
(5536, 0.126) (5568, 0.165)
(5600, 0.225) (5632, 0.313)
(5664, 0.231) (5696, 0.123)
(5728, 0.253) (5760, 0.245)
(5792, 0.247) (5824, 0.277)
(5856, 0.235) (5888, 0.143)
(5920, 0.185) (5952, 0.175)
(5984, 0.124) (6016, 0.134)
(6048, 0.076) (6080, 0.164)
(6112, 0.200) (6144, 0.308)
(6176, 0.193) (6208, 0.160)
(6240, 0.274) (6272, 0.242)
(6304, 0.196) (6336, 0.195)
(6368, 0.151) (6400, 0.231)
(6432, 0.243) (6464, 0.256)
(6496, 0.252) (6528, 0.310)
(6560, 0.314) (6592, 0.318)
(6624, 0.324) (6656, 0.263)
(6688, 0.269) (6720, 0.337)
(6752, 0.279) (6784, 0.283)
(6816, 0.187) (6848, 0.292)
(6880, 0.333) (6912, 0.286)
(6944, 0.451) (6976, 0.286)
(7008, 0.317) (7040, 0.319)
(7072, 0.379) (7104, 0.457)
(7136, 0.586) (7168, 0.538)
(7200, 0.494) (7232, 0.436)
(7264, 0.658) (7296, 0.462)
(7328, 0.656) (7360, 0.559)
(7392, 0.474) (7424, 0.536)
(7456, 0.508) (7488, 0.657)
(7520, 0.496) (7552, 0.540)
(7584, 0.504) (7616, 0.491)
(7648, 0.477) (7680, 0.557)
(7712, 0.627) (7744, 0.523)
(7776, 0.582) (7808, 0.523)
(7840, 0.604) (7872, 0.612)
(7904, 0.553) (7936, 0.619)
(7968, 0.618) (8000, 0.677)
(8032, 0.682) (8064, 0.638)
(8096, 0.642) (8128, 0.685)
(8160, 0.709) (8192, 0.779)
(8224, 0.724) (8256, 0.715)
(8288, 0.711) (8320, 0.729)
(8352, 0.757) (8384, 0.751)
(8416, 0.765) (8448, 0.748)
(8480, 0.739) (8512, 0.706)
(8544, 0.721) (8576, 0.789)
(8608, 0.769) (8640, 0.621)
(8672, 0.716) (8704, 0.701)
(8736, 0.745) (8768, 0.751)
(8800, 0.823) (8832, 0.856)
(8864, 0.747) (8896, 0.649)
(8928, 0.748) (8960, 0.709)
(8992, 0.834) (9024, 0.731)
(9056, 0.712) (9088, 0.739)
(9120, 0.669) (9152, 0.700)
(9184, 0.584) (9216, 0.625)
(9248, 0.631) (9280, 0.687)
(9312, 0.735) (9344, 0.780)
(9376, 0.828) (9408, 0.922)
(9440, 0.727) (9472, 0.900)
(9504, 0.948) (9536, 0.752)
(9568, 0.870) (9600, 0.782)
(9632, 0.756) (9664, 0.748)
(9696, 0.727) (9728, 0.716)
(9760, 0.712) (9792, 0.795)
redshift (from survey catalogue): 0.776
